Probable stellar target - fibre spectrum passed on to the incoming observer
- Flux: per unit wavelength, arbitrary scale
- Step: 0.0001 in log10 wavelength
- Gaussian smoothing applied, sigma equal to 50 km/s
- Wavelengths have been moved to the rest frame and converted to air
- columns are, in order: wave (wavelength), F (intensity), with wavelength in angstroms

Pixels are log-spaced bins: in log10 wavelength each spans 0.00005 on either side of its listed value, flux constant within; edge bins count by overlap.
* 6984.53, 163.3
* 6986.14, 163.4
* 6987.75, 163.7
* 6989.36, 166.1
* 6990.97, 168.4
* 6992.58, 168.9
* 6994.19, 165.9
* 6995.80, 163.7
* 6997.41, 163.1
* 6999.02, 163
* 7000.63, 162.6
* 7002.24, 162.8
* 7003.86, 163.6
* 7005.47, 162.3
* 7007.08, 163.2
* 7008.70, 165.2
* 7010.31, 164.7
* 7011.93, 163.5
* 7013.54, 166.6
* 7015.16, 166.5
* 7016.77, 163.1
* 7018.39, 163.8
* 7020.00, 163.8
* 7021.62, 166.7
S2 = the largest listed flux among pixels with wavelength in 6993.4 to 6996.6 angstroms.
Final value 165.9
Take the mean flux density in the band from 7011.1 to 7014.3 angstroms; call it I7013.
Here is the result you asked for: 165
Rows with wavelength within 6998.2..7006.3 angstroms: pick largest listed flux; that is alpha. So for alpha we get 163.6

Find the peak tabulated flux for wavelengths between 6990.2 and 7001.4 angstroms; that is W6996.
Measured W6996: 168.9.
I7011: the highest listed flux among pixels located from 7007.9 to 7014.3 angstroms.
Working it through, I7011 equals 166.6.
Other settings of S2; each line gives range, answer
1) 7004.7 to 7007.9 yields 163.2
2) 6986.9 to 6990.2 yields 166.1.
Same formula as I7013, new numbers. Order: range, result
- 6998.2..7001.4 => 163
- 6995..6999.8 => 163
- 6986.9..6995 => 167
